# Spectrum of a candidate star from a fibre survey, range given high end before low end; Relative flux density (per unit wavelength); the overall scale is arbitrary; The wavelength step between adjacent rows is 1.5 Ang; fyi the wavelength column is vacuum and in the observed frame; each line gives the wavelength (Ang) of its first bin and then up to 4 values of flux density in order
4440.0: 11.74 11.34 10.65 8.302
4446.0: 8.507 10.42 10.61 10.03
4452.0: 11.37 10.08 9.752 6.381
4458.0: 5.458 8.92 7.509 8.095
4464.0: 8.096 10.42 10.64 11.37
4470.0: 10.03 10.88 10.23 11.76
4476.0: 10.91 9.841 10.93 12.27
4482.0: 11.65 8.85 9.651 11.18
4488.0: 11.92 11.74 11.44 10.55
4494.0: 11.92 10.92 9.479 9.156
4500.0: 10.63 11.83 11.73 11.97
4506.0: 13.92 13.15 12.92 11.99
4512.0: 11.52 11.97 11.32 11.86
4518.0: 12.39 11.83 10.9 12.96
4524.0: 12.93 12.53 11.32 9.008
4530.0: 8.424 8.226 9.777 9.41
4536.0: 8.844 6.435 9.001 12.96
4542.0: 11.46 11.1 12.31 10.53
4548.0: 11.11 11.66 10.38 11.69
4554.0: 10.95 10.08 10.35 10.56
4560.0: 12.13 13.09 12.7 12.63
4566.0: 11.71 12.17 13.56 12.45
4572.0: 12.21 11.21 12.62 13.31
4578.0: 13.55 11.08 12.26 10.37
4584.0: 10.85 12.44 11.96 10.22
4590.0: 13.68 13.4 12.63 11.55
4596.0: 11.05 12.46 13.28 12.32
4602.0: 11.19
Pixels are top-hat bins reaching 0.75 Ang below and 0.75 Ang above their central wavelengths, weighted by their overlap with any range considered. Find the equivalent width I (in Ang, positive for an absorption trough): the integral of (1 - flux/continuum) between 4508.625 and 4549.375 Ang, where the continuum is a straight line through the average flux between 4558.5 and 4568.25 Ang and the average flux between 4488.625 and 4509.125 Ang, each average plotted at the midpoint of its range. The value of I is 3.2 Ang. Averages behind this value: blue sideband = 11.5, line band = 10.9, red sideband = 12.3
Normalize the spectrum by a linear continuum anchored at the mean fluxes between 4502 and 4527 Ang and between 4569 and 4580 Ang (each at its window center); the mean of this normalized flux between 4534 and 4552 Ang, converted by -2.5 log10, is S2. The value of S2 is 0.18 mag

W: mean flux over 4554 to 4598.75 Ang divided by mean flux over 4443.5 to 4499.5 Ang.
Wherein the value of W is 1.20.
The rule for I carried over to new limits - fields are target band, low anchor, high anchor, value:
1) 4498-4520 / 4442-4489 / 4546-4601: -2.5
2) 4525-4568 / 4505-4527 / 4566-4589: 4.9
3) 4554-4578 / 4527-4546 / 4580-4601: -2.3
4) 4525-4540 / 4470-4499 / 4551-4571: 2.8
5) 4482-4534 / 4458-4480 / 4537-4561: -4.5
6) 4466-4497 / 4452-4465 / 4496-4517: -3.2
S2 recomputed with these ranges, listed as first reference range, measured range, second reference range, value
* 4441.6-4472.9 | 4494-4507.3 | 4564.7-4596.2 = -0.09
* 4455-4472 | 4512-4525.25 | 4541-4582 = -0.14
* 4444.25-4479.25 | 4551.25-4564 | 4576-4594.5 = 0.01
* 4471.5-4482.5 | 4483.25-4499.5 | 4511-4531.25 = 0.05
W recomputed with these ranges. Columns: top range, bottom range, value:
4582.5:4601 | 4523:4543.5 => 1.20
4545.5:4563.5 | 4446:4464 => 1.26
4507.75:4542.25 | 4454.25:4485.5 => 1.12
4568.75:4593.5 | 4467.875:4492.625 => 1.12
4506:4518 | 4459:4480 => 1.22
